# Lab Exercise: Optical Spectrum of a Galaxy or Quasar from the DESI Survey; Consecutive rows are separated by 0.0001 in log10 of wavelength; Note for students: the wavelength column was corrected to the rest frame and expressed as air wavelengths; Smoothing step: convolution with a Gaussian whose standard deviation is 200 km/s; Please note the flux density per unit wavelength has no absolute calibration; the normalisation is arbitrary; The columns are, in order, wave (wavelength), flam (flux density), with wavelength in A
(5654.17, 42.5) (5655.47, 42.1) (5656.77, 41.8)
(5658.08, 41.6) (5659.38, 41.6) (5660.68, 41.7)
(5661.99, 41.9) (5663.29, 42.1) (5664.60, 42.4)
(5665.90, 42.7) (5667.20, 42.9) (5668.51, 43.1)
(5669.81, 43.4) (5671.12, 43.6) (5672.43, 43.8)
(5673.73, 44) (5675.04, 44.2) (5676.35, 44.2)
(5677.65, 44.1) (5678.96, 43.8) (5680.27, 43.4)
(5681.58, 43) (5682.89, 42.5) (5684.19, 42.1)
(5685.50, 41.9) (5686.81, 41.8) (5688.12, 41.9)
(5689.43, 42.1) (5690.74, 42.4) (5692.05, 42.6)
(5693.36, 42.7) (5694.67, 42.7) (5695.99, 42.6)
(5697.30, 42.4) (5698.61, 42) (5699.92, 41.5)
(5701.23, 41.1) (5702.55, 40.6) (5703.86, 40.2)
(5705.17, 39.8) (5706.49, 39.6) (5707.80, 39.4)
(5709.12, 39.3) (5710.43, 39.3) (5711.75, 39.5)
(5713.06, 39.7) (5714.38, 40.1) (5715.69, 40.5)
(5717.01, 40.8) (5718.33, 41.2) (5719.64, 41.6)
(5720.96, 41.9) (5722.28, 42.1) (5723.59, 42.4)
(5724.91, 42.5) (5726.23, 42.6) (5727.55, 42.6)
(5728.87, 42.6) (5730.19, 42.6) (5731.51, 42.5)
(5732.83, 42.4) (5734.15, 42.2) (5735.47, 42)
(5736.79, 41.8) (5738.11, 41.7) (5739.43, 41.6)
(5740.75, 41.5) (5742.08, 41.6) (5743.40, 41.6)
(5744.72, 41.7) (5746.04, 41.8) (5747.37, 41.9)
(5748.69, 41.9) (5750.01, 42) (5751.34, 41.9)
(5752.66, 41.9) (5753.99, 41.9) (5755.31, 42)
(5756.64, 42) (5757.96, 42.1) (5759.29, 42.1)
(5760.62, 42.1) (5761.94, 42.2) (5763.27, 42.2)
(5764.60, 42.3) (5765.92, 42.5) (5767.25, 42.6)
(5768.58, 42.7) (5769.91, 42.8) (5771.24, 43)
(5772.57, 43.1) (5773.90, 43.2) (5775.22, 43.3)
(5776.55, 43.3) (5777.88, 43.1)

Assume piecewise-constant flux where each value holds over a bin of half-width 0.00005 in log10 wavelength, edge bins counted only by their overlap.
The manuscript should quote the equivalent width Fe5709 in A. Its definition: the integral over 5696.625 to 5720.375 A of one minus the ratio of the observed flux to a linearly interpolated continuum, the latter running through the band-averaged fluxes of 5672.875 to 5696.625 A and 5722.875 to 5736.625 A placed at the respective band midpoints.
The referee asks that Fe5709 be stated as 1.2 A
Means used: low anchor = 42.9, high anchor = 42.4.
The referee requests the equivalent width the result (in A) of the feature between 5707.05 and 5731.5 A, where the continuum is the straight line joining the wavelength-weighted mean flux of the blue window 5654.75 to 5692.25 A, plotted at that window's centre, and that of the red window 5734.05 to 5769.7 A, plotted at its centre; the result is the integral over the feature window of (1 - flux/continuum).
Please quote 0.6 A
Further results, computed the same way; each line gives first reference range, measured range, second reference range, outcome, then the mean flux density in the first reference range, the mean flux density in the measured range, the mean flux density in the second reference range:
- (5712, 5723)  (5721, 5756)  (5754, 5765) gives -0.4 A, 41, 42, 42.1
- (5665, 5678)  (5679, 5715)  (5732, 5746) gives 1.3 A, 43.6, 41.4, 41.8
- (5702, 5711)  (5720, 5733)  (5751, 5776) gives -0.5 A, 39.8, 42.4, 42.4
